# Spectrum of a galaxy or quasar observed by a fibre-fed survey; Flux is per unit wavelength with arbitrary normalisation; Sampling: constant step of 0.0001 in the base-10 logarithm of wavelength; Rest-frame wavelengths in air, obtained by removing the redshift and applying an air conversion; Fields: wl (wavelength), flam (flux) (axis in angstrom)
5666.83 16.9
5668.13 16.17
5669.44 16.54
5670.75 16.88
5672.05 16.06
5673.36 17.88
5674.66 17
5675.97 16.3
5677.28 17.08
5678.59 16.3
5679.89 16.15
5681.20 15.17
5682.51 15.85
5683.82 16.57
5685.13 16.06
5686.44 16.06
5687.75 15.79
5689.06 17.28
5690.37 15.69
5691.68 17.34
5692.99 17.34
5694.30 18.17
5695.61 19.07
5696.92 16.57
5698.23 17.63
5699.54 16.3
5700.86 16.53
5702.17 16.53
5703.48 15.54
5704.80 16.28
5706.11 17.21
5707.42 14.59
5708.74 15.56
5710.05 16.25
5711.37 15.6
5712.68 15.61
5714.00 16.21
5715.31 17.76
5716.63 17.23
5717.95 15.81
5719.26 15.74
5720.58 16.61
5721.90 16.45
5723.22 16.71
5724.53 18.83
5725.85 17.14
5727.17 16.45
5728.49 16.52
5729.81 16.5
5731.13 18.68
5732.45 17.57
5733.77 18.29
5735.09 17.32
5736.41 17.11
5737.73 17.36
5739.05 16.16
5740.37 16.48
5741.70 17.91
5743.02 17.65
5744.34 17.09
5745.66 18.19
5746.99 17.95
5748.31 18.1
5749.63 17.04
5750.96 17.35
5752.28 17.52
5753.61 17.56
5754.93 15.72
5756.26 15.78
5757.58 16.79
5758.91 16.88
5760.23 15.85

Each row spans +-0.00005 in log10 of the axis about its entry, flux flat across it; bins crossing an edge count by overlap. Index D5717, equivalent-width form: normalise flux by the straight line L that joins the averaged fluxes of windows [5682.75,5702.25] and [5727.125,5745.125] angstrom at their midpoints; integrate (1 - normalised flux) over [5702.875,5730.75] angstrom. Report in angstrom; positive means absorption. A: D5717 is 1.1 angstrom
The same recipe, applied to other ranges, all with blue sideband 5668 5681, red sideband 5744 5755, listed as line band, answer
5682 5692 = 0.3 angstrom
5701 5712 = 0.7 angstrom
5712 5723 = 0.4 angstrom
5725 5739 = 0.0 angstrom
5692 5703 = -0.2 angstrom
